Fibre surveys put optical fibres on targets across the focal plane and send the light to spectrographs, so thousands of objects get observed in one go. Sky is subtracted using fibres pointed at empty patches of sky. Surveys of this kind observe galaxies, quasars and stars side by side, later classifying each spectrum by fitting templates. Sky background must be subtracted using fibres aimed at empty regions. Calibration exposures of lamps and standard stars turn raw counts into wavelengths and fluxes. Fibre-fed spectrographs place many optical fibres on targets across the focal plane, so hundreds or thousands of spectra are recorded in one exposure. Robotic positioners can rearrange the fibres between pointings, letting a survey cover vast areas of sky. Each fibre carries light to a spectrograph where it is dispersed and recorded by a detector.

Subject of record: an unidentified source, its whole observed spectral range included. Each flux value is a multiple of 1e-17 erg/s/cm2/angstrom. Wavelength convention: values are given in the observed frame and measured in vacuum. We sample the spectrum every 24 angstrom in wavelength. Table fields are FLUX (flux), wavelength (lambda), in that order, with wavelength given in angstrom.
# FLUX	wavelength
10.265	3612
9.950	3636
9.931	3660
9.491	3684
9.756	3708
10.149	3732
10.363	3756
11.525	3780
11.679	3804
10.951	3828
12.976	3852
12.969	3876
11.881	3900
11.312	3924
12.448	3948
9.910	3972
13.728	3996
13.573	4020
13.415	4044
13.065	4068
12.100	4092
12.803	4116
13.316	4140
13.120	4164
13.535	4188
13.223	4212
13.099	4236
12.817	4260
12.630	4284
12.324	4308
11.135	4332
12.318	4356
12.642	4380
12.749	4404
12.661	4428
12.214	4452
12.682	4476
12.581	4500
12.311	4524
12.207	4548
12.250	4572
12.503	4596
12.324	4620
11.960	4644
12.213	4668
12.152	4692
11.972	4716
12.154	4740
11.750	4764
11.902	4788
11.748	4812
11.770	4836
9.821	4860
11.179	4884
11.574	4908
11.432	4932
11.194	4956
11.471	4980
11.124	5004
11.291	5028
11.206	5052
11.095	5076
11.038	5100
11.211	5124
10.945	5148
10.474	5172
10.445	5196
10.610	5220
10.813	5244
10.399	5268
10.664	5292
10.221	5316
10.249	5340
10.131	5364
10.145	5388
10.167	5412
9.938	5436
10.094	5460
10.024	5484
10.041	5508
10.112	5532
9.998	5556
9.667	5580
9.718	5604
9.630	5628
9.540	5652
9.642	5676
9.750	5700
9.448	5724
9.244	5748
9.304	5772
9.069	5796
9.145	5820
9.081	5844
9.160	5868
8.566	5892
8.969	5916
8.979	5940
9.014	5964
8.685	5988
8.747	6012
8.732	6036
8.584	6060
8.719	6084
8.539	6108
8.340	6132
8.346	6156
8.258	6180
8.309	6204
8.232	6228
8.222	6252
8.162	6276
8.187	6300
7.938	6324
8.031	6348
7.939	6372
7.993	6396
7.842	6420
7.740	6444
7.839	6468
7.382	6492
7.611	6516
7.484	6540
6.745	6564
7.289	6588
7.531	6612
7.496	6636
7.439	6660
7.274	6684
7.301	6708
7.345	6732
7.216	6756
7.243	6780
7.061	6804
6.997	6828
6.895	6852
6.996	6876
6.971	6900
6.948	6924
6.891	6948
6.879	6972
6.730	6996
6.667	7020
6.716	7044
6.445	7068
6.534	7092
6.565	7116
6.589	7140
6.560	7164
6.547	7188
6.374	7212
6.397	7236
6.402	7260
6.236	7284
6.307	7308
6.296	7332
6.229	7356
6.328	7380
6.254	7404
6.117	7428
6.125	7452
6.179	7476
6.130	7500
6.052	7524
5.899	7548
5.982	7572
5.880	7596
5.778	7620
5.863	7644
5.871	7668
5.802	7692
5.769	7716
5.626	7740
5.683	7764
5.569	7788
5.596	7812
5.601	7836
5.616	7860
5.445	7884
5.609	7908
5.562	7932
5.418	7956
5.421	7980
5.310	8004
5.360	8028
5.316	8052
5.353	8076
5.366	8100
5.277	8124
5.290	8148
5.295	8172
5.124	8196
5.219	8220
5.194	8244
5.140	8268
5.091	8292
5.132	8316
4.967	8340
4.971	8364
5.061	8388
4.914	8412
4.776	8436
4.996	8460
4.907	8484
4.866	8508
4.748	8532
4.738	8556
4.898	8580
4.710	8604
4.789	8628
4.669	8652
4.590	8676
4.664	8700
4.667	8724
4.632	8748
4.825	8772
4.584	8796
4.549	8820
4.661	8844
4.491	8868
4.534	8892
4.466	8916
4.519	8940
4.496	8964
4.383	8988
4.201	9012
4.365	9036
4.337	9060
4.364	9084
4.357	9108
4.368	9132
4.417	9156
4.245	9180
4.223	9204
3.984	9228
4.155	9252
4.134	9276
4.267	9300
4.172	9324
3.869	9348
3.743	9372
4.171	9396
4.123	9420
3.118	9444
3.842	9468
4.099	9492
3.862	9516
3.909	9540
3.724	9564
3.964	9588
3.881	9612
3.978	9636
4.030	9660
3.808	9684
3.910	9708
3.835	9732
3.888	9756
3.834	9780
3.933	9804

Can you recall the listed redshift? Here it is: 0.000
